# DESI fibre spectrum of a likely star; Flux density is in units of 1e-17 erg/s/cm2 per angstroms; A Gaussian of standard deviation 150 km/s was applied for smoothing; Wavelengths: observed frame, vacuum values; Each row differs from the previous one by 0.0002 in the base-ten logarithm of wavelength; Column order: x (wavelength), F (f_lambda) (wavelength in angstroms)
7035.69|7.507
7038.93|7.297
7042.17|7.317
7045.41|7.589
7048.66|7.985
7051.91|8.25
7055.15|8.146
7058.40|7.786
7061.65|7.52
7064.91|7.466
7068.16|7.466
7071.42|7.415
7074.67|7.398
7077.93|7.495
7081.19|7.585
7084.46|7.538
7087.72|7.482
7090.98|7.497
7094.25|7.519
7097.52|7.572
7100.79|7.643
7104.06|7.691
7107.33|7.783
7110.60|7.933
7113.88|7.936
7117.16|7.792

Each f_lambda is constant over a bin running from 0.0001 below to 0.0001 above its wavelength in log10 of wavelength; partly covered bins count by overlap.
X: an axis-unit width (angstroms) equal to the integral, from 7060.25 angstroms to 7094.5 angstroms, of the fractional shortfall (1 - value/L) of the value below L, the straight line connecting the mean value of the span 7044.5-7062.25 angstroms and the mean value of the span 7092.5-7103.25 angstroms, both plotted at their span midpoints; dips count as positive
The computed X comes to 1.1 angstroms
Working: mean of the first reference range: 7.91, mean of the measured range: 7.49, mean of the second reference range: 7.58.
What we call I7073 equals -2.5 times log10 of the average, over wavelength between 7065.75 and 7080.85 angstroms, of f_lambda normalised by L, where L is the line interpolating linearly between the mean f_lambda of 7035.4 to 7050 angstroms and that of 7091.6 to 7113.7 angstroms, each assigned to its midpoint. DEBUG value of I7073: 0.023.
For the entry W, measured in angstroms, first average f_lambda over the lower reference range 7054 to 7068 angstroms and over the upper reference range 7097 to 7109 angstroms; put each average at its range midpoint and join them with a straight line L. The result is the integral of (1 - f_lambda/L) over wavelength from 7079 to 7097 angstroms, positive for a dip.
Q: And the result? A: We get 0.4 angstroms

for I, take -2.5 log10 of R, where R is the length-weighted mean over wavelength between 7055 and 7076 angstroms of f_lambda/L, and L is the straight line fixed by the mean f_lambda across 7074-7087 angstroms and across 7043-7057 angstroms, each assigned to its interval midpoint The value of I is 0.02 mag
